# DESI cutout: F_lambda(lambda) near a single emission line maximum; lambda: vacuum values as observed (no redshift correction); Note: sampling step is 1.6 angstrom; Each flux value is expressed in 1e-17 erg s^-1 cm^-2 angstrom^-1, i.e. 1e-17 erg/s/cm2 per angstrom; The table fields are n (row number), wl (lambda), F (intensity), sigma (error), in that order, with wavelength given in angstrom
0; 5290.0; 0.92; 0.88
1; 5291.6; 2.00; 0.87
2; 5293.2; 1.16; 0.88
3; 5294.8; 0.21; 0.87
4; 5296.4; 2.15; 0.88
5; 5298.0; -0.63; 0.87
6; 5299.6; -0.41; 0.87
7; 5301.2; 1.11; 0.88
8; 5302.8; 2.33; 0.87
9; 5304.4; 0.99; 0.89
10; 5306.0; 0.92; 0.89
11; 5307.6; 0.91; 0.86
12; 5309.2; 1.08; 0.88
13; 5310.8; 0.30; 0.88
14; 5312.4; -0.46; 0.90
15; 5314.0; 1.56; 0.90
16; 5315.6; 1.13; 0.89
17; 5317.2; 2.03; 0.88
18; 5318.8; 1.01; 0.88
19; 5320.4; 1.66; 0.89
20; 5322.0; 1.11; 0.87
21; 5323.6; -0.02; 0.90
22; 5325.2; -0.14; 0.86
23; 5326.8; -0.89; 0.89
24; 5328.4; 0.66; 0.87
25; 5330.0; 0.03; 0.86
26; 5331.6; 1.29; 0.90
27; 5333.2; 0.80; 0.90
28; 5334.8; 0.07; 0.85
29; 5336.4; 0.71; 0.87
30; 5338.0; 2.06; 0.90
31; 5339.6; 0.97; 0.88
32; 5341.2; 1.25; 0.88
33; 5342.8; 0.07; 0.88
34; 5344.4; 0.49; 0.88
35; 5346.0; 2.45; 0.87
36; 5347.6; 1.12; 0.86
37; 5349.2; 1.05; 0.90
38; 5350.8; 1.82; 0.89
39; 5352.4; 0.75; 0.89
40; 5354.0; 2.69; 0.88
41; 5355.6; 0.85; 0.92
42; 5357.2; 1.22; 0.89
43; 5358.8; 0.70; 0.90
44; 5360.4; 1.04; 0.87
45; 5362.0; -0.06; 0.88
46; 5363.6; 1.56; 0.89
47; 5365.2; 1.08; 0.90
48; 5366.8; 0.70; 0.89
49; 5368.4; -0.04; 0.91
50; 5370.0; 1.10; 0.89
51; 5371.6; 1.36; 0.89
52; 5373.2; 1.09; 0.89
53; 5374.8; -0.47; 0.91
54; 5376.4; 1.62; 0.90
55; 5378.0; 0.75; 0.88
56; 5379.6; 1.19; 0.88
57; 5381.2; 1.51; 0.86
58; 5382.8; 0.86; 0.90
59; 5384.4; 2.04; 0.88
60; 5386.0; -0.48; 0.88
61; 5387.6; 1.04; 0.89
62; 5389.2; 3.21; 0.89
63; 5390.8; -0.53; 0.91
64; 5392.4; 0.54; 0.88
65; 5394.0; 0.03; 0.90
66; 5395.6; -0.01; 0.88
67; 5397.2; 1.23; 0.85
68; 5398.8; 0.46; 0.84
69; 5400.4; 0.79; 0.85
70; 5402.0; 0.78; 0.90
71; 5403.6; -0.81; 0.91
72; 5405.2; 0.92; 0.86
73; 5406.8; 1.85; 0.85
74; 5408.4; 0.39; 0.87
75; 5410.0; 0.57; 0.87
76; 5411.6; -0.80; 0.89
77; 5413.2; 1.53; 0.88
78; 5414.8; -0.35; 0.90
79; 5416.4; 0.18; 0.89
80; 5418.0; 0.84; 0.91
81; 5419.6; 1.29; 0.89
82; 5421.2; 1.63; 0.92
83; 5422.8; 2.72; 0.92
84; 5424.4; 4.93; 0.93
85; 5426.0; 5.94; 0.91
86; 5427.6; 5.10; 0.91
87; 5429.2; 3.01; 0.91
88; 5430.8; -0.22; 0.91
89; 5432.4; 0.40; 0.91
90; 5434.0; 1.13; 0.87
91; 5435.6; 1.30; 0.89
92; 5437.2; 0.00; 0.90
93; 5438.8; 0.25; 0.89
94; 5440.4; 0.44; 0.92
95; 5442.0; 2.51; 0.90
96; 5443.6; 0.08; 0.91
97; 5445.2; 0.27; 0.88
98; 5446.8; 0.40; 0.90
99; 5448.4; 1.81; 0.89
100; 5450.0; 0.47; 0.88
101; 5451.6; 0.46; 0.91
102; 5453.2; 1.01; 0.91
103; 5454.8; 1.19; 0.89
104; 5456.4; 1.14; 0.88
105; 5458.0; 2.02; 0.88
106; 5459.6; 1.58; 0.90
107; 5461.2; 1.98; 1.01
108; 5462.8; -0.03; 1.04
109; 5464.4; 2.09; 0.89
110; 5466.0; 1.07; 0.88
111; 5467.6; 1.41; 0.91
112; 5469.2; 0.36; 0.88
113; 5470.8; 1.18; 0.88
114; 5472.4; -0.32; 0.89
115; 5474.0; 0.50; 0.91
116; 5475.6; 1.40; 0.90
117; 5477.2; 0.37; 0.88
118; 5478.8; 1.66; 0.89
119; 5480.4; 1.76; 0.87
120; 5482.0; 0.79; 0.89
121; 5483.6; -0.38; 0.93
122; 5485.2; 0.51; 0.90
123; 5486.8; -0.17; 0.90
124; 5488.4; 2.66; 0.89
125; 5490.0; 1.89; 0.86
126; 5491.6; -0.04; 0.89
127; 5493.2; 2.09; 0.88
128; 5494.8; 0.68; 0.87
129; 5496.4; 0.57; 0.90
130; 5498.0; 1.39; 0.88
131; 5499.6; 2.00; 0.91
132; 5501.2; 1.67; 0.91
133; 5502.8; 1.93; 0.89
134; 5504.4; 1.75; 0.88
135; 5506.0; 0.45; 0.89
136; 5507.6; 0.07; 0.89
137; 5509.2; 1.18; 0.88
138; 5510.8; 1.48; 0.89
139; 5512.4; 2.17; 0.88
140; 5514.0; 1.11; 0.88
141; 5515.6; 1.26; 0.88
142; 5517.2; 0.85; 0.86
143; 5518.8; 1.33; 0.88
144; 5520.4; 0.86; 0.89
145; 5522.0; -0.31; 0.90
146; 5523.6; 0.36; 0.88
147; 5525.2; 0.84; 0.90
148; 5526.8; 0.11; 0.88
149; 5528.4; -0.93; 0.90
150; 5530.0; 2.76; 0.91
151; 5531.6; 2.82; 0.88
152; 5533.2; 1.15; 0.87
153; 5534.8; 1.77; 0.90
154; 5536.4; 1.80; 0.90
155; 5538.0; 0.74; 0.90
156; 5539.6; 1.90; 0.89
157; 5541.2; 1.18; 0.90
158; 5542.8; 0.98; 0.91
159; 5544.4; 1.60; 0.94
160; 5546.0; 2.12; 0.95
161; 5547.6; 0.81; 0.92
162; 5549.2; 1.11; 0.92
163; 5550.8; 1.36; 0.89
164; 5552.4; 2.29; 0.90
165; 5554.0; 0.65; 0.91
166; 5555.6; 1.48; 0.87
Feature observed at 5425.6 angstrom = [O II]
